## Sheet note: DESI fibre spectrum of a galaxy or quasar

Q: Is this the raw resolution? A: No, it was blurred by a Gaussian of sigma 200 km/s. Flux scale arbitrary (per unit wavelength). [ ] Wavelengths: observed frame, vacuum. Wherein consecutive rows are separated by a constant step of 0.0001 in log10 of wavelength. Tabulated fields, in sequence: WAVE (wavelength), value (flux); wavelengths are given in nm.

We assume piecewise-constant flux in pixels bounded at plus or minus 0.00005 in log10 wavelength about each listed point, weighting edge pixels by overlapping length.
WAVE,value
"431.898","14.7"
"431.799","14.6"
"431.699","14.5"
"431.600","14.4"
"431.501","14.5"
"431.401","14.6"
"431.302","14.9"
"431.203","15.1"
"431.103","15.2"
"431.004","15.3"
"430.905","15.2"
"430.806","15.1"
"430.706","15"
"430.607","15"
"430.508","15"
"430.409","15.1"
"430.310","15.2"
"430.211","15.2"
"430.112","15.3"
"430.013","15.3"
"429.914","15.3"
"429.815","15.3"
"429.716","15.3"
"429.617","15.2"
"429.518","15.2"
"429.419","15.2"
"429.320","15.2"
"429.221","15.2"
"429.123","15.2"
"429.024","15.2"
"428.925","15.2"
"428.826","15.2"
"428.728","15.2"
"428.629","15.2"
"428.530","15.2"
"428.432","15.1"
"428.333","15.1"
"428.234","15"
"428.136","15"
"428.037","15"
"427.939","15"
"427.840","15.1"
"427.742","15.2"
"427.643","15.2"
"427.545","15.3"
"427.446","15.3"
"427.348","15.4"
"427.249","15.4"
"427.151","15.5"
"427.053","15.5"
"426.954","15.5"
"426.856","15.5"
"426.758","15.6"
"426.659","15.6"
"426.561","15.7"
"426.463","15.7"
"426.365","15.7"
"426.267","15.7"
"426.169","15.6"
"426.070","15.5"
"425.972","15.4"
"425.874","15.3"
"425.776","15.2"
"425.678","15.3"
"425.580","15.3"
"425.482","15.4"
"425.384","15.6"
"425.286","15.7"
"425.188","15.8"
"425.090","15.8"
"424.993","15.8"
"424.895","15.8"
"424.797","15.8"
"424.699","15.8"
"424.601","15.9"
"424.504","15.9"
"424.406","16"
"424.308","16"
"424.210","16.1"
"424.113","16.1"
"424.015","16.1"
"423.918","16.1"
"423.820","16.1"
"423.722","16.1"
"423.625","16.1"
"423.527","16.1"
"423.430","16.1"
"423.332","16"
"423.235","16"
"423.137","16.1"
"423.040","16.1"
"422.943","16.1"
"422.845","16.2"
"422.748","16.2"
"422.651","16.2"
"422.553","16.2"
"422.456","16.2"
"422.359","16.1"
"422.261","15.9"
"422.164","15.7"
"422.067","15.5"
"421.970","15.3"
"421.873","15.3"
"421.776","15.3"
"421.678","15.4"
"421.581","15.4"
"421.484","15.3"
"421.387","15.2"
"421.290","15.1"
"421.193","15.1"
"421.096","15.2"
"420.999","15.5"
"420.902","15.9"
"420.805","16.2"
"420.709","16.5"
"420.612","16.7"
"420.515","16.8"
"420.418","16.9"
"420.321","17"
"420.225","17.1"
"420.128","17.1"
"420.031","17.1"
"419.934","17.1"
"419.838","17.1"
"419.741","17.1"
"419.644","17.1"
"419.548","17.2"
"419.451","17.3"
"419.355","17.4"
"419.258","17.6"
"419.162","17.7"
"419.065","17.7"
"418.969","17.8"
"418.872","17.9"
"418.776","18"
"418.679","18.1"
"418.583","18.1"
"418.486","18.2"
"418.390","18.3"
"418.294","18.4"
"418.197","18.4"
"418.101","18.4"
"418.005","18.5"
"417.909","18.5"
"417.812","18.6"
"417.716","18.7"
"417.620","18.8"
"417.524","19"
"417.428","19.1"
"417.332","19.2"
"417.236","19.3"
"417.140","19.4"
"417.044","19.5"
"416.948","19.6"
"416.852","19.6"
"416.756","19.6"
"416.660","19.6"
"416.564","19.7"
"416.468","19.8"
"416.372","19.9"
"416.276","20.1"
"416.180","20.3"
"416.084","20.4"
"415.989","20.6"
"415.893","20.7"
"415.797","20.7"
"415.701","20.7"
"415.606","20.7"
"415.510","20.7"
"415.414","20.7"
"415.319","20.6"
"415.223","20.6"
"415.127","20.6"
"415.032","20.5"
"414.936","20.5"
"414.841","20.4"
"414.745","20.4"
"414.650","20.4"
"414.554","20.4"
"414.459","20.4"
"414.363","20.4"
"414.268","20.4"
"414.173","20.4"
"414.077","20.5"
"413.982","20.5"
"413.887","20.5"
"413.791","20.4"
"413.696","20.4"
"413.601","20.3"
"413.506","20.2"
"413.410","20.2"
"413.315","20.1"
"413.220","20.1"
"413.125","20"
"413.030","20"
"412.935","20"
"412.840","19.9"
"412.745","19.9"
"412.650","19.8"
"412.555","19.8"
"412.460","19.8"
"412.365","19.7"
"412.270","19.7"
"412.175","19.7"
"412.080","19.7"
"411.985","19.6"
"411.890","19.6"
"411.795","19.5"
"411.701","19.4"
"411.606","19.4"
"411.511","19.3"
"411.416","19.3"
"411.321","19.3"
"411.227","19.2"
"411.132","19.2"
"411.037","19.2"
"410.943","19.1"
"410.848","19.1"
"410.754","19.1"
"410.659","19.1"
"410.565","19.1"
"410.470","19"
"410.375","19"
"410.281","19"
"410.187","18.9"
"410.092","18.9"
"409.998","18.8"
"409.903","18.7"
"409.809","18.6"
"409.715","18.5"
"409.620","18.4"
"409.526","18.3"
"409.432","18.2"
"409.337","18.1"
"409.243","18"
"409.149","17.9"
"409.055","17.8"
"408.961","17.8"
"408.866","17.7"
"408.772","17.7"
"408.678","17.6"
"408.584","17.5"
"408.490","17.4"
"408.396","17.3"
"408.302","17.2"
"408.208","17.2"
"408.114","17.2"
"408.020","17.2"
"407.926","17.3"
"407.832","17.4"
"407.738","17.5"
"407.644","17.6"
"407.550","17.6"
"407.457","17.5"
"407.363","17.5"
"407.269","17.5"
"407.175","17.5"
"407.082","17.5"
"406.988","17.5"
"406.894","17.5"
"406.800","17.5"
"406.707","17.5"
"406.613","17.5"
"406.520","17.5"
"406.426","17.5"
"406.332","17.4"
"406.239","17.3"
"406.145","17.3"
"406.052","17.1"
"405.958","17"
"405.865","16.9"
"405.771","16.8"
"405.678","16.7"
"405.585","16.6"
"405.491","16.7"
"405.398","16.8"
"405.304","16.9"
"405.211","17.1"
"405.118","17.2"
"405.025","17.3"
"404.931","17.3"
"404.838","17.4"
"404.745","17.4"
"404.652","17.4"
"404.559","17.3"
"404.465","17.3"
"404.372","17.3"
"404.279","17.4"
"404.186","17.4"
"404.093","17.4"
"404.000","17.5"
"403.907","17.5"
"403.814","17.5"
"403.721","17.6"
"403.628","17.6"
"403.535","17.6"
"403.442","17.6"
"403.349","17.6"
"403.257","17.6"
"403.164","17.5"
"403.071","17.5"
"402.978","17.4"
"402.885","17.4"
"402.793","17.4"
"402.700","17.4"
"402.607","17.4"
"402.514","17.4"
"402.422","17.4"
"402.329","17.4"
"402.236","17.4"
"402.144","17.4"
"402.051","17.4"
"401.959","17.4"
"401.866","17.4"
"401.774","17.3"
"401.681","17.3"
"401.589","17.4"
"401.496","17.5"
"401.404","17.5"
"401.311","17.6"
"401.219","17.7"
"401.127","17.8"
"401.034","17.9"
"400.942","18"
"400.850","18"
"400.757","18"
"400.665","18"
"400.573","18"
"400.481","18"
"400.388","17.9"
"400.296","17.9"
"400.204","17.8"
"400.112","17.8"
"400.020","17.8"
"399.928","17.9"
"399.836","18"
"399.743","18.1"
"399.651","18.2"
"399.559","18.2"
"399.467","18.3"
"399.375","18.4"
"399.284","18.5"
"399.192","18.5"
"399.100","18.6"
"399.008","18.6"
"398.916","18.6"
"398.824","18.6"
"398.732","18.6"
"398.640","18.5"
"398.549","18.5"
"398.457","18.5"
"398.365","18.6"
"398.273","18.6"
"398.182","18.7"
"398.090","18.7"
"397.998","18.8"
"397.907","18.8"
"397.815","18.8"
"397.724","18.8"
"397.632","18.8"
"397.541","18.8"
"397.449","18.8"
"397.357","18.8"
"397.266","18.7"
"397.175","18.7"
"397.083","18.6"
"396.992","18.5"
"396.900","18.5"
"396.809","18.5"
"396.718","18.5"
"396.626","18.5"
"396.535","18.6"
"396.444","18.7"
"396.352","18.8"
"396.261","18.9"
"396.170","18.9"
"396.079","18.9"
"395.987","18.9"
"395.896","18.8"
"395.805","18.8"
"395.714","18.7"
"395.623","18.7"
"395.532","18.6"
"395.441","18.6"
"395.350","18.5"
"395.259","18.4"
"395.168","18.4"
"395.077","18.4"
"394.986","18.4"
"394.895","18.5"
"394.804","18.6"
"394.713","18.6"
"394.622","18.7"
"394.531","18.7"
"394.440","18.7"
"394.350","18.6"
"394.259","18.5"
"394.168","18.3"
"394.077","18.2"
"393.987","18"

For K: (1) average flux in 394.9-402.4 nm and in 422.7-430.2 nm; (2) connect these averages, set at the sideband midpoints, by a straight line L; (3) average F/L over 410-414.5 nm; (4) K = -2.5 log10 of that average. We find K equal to -0.16 mag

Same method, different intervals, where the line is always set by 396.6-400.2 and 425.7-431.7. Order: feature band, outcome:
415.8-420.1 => -0.14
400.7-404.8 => 0.03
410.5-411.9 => -0.13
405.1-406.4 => 0.04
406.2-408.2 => 0.01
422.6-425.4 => -0.02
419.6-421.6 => -0.01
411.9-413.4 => -0.17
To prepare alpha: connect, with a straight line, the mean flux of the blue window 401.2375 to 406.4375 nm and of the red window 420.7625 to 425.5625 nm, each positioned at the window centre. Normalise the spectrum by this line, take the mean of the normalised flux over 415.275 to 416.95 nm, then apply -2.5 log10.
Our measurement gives -0.23 mag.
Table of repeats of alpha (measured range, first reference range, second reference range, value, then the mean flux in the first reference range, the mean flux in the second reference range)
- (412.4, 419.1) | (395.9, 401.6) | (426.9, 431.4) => -0.19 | 18.4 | 15.2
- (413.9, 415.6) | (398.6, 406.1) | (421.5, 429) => -0.23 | 17.6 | 15.6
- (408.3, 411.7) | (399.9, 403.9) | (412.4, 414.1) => 0.05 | 17.6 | 20.1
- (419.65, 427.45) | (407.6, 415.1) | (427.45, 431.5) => 0.04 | 19.1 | 15.1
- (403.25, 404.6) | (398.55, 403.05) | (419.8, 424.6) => 0.01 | 17.9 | 16.1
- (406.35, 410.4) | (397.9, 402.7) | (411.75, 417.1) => 0.08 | 18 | 20.2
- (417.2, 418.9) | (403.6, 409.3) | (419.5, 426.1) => -0.13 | 17.4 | 16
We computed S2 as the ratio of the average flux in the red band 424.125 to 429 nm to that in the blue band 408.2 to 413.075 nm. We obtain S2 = 0.82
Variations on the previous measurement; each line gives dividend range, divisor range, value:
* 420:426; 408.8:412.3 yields 0.84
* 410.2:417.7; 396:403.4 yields 1.10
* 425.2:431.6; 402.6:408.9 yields 0.88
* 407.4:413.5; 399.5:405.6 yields 1.07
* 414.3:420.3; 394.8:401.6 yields 1.04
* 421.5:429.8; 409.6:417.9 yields 0.79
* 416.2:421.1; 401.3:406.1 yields 1.04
